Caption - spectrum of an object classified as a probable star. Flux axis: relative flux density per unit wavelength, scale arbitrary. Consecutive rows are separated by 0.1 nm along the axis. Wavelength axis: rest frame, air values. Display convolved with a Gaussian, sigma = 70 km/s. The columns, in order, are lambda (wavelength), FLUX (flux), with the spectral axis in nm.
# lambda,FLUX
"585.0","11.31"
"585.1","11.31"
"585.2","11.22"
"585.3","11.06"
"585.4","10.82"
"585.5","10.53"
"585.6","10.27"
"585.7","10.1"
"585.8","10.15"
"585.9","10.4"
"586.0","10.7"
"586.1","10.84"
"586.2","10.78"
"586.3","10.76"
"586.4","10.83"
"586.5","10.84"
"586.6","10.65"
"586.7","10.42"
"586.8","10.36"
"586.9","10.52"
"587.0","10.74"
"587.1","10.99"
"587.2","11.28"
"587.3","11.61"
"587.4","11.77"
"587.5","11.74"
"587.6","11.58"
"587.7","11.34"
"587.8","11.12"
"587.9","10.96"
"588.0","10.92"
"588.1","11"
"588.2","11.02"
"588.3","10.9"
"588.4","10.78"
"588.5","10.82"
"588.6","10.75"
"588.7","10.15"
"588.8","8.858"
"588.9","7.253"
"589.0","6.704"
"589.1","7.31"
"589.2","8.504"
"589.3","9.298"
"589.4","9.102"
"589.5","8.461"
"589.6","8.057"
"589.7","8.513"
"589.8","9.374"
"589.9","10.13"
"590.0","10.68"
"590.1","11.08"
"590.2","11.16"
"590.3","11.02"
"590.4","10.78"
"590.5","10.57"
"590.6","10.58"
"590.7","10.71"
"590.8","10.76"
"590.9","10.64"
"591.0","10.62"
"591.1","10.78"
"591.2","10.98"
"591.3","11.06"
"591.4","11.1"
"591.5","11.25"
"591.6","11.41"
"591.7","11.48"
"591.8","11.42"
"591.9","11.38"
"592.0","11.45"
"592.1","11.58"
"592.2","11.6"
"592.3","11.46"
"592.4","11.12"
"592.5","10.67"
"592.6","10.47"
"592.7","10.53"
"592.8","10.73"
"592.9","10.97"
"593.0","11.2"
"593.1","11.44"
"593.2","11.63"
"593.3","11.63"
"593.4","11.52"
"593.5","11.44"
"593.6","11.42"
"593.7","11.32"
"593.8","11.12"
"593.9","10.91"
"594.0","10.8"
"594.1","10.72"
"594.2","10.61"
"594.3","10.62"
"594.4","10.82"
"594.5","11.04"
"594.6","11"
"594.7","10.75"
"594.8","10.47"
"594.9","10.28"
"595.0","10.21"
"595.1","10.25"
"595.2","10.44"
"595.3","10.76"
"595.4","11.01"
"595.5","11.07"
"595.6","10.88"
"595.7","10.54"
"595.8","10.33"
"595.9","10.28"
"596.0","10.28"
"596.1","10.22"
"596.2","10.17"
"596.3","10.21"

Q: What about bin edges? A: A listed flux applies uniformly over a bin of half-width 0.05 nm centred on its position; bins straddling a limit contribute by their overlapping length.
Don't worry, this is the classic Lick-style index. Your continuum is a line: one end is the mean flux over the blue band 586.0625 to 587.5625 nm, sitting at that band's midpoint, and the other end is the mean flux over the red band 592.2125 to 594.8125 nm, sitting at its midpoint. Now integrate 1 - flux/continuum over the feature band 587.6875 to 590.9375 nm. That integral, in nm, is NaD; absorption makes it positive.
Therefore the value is 0.30 nm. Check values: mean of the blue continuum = 10.9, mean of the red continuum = 11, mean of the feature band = 9.96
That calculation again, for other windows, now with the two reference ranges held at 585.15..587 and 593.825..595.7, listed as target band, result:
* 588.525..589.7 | 0.223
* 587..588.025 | -0.065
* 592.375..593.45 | -0.040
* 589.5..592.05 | 0.008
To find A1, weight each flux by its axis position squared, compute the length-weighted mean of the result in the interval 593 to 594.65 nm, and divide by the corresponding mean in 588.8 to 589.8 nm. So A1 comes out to 1.37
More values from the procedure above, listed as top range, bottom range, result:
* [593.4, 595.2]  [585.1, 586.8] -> 1.04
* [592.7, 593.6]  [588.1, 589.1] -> 1.19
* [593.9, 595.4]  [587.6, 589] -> 1.05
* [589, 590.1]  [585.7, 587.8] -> 0.83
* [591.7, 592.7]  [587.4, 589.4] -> 1.13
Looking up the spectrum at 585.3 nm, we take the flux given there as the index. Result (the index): 11.06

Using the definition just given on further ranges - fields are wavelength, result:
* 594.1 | 10.72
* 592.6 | 10.47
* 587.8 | 11.12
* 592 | 11.45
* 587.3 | 11.61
